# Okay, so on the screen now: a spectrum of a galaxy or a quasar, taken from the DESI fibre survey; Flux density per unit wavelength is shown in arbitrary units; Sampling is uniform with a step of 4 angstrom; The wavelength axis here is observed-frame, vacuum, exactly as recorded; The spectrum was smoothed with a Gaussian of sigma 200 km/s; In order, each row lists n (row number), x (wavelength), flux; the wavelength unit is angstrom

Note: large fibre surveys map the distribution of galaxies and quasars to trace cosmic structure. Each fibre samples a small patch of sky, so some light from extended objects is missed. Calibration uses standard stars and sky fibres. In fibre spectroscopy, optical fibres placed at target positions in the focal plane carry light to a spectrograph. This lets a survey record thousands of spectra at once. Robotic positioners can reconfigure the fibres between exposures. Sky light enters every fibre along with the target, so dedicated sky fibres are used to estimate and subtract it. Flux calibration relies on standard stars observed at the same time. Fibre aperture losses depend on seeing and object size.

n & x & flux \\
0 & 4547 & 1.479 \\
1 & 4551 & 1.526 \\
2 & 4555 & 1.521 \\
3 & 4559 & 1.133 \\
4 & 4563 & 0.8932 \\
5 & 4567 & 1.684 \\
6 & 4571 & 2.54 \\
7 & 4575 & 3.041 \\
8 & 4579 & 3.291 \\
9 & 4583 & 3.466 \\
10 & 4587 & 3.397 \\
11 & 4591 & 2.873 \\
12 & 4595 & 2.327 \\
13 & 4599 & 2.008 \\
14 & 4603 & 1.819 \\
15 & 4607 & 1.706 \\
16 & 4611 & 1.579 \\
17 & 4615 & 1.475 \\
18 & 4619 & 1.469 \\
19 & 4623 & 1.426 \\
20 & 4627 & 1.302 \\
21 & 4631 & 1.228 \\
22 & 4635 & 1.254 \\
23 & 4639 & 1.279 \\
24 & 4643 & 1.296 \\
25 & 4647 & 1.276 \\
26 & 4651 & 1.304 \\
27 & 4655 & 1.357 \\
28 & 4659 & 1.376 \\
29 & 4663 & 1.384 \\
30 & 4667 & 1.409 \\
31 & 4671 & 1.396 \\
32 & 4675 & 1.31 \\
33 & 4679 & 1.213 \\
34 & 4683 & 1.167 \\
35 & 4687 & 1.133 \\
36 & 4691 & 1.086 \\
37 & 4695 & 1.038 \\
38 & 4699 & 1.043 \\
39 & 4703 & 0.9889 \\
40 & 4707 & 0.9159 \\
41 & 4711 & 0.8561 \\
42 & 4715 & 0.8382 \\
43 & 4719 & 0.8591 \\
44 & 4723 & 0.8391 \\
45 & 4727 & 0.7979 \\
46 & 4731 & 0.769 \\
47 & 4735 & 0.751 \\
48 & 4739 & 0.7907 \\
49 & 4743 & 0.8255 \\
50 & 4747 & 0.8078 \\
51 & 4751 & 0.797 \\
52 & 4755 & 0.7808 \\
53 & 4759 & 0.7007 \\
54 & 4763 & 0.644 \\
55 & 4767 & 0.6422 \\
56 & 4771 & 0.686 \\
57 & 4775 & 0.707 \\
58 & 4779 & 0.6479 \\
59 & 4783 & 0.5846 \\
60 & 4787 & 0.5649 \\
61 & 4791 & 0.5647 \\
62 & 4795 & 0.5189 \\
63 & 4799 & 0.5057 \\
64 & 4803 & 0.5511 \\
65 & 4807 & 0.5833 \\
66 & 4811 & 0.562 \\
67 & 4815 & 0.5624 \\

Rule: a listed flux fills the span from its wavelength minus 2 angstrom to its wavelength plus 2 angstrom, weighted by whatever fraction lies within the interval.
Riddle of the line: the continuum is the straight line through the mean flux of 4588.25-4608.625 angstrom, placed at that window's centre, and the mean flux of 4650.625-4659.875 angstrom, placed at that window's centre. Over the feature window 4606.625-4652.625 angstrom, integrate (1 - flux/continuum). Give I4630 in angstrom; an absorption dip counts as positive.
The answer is 9.4 angstrom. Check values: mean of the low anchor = 2.2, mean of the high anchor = 1.35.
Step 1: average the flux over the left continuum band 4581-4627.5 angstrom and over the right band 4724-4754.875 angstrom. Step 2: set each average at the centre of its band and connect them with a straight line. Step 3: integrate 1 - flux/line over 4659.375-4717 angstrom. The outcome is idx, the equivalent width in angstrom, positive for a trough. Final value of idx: 7.1 angstrom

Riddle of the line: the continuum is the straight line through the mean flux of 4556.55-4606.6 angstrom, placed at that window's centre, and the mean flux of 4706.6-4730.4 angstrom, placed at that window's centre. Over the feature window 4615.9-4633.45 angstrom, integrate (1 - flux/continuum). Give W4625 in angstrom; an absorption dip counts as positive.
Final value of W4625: 4.80 angstrom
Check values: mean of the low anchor 2.34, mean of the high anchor 0.842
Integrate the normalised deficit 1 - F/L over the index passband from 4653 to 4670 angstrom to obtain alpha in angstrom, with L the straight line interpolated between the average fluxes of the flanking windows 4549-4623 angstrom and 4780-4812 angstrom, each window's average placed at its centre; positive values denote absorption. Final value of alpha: 1.6 angstrom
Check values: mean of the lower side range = 2.08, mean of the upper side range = 0.557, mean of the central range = 1.38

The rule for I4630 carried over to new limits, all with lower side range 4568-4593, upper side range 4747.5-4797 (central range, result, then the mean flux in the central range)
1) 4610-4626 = 6.9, 1.47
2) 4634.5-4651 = 7.2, 1.28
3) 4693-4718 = 9.2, 0.943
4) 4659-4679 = 6.0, 1.36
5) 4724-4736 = 4.1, 0.78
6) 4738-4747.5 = 2.0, 0.81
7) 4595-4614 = 6.4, 1.82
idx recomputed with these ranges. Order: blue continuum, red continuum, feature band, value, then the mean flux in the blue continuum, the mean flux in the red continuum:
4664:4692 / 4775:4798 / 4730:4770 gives 3.0 angstrom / 1.26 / 0.585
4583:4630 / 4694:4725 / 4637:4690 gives 3.4 angstrom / 1.99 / 0.919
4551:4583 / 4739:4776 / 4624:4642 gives 3.7 angstrom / 2.07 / 0.736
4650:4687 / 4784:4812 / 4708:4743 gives 5.7 angstrom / 1.31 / 0.551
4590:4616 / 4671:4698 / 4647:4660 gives 1.2 angstrom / 1.95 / 1.17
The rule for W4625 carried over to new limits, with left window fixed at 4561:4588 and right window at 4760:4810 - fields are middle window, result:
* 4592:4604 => 1.2 angstrom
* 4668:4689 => 4.7 angstrom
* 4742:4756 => 2.0 angstrom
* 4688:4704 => 4.4 angstrom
